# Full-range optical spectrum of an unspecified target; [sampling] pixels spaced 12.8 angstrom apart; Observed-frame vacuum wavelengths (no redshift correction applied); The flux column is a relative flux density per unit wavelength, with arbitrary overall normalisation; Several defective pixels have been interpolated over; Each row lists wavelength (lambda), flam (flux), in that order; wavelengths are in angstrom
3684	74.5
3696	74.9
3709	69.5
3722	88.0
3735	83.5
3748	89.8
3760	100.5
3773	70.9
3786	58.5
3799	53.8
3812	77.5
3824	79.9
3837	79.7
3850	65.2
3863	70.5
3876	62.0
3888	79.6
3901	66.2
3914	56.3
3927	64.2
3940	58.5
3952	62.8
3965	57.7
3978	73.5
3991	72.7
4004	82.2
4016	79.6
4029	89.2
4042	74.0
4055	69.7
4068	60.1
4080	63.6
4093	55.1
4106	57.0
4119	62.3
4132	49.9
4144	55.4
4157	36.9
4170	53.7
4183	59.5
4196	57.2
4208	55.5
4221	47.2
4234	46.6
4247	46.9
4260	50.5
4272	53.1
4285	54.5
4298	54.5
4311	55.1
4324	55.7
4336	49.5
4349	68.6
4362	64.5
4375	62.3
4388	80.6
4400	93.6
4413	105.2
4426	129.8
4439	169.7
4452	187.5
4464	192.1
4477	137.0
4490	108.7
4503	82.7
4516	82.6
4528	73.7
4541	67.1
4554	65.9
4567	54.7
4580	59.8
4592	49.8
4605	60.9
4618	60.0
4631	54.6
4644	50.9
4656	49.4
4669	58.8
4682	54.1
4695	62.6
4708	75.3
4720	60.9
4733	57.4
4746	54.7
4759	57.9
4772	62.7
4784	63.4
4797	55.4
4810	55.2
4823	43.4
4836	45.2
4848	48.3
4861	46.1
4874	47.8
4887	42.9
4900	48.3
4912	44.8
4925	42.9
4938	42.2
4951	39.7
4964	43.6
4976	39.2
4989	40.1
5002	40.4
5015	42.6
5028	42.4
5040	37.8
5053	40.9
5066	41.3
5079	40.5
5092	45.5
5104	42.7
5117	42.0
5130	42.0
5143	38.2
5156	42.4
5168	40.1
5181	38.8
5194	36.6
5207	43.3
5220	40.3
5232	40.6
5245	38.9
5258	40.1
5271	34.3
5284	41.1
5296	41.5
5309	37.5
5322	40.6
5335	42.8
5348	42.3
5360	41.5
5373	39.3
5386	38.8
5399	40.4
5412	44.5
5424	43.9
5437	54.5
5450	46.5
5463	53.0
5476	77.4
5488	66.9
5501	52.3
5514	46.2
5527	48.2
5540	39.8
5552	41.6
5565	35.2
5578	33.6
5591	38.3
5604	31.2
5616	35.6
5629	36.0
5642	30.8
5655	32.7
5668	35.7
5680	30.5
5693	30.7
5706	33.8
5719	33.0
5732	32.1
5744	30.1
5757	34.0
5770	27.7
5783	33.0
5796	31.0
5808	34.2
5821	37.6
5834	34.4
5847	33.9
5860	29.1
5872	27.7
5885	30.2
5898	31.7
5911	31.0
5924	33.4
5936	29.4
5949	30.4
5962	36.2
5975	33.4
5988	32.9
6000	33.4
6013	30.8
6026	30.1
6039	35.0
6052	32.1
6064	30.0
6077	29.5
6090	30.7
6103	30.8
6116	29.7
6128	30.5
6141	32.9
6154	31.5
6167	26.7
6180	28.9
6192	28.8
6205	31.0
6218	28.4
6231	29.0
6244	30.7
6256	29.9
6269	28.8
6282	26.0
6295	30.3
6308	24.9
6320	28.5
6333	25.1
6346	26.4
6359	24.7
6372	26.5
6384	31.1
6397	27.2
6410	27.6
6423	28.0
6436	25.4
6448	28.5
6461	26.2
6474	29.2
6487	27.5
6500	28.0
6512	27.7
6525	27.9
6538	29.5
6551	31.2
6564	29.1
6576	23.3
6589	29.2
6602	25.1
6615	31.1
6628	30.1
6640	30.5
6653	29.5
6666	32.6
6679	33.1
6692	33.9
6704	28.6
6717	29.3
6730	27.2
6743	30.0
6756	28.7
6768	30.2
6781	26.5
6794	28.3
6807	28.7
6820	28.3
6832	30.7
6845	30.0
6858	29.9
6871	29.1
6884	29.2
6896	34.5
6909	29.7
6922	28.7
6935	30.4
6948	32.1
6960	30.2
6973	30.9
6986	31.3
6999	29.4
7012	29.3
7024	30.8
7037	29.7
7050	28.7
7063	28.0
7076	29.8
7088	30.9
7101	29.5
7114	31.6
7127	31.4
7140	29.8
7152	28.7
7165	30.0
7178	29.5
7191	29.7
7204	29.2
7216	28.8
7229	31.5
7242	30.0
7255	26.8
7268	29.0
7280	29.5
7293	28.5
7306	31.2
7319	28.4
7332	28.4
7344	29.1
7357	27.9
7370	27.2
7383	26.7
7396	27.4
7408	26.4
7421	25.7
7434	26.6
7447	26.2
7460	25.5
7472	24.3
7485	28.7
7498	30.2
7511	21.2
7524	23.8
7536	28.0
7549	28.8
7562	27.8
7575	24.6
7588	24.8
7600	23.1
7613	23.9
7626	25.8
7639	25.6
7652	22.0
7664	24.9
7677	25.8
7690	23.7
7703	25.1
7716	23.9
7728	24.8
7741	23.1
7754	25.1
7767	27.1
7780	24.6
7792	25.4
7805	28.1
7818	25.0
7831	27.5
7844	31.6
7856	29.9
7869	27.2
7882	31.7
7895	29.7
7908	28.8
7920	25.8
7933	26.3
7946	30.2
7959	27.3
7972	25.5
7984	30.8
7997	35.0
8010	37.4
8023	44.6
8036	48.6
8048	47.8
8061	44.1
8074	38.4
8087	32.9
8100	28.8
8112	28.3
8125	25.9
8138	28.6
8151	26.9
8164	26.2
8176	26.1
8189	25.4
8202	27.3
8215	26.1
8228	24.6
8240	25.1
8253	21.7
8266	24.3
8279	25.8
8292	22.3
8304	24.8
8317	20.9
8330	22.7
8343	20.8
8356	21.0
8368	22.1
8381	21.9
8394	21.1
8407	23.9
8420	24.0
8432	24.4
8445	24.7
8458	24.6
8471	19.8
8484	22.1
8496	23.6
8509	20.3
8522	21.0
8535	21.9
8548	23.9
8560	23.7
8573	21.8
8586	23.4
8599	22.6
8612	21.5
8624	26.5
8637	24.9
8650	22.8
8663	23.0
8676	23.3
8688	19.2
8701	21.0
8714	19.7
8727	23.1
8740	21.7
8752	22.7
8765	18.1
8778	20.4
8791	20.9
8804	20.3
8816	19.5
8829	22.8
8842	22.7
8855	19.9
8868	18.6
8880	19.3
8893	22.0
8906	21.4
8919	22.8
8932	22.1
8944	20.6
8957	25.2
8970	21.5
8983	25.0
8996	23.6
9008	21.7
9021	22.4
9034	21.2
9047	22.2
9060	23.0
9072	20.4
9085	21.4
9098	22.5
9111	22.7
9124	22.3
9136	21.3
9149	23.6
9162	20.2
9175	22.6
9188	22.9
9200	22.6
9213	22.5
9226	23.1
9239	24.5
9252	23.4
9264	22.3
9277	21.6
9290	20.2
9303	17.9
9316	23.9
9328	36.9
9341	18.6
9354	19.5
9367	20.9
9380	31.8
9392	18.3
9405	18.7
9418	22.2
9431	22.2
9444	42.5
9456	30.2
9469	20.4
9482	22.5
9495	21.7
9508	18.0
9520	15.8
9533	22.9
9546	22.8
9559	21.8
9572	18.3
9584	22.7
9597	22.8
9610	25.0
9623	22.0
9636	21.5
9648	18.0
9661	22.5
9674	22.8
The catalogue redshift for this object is 1.88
